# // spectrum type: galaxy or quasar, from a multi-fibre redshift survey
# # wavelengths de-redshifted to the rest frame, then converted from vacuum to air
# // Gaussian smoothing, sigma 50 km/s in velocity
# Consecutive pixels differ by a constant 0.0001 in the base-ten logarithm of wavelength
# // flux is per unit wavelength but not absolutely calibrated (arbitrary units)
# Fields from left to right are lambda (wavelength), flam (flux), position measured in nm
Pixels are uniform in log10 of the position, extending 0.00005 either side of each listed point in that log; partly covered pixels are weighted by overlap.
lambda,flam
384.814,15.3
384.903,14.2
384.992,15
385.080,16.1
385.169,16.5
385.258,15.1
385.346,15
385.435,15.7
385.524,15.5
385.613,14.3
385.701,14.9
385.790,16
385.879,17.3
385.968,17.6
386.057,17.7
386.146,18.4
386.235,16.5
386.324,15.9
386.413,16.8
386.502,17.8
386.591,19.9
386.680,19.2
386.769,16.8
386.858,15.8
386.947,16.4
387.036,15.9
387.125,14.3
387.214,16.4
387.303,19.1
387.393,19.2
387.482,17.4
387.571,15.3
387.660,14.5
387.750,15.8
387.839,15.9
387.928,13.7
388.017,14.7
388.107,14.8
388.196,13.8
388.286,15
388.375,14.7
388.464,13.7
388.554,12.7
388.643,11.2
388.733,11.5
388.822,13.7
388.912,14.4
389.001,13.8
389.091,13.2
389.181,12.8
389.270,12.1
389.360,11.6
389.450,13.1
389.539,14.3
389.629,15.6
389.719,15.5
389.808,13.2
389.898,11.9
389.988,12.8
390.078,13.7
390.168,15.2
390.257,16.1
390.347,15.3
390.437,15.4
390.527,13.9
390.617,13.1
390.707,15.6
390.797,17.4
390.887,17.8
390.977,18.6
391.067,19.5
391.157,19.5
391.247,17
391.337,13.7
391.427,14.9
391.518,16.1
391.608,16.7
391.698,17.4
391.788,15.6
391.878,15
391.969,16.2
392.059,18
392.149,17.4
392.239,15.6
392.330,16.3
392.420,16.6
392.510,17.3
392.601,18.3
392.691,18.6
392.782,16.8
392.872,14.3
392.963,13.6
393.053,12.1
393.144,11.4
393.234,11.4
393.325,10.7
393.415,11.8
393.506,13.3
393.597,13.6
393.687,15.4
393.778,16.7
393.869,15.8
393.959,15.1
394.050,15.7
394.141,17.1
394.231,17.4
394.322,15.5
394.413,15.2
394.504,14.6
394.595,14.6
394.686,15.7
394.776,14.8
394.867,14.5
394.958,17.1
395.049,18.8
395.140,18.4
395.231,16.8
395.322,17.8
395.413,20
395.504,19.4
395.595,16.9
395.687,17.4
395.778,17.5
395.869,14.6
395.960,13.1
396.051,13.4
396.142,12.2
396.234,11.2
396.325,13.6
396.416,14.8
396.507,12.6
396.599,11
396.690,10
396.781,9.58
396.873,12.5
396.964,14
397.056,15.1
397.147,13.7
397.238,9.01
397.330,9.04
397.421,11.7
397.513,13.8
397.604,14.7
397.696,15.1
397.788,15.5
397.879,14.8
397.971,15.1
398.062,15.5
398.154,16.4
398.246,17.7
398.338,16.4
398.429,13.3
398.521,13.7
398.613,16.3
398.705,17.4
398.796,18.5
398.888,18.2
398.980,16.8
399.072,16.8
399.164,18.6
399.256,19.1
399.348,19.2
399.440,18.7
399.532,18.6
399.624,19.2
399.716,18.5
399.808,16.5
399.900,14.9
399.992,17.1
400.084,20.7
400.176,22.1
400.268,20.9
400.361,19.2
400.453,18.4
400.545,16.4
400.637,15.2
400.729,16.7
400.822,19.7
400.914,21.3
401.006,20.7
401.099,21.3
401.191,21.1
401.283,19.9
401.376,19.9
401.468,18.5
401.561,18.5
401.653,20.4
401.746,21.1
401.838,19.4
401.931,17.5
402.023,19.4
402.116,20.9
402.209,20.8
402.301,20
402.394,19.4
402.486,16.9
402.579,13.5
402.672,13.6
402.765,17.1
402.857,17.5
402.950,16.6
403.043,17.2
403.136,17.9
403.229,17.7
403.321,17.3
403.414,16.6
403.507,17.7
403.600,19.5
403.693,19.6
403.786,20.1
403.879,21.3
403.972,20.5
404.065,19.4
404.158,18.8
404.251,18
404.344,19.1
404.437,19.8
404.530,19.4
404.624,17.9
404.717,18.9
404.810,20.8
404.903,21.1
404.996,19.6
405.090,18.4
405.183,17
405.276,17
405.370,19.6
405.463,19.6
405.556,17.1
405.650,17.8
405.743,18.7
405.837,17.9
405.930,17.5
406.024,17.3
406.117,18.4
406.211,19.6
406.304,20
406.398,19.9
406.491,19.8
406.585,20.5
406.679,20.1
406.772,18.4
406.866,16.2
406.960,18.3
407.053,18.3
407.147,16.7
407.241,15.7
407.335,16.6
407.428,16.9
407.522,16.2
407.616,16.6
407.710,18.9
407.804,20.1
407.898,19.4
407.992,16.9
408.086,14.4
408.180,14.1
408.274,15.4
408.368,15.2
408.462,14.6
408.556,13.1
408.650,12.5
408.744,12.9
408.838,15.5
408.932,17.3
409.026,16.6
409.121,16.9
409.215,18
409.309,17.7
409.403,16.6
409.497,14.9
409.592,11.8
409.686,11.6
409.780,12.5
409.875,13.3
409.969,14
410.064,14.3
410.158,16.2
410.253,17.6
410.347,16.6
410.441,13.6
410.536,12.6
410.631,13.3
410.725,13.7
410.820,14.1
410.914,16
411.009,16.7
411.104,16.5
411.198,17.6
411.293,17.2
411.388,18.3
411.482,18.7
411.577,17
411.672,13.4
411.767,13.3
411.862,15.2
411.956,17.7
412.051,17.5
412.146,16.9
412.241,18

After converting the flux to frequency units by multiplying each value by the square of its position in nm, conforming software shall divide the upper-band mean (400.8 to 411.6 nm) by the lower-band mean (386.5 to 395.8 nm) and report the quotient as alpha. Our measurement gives 1.22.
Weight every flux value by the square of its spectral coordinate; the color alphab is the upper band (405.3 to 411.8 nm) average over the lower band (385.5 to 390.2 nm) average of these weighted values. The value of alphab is 1.20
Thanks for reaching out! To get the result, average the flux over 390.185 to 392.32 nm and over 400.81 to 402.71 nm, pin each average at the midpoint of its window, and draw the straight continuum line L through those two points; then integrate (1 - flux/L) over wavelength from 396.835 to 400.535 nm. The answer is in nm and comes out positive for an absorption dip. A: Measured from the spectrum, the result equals 0.420 nm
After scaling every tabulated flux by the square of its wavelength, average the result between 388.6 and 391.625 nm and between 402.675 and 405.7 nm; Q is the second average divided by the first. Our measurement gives 1.35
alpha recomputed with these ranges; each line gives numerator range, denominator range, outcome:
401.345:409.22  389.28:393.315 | 1.25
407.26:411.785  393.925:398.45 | 1.13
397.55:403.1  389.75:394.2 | 1.21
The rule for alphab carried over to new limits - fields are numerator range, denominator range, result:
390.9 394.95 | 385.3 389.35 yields 1.04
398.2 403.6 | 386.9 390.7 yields 1.34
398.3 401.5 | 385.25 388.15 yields 1.20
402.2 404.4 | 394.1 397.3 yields 1.27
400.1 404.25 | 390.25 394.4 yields 1.26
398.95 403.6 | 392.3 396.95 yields 1.28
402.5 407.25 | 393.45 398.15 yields 1.31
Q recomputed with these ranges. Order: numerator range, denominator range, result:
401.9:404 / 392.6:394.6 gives 1.30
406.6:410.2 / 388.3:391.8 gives 1.19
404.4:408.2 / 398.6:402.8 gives 1.01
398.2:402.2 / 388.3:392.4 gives 1.30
